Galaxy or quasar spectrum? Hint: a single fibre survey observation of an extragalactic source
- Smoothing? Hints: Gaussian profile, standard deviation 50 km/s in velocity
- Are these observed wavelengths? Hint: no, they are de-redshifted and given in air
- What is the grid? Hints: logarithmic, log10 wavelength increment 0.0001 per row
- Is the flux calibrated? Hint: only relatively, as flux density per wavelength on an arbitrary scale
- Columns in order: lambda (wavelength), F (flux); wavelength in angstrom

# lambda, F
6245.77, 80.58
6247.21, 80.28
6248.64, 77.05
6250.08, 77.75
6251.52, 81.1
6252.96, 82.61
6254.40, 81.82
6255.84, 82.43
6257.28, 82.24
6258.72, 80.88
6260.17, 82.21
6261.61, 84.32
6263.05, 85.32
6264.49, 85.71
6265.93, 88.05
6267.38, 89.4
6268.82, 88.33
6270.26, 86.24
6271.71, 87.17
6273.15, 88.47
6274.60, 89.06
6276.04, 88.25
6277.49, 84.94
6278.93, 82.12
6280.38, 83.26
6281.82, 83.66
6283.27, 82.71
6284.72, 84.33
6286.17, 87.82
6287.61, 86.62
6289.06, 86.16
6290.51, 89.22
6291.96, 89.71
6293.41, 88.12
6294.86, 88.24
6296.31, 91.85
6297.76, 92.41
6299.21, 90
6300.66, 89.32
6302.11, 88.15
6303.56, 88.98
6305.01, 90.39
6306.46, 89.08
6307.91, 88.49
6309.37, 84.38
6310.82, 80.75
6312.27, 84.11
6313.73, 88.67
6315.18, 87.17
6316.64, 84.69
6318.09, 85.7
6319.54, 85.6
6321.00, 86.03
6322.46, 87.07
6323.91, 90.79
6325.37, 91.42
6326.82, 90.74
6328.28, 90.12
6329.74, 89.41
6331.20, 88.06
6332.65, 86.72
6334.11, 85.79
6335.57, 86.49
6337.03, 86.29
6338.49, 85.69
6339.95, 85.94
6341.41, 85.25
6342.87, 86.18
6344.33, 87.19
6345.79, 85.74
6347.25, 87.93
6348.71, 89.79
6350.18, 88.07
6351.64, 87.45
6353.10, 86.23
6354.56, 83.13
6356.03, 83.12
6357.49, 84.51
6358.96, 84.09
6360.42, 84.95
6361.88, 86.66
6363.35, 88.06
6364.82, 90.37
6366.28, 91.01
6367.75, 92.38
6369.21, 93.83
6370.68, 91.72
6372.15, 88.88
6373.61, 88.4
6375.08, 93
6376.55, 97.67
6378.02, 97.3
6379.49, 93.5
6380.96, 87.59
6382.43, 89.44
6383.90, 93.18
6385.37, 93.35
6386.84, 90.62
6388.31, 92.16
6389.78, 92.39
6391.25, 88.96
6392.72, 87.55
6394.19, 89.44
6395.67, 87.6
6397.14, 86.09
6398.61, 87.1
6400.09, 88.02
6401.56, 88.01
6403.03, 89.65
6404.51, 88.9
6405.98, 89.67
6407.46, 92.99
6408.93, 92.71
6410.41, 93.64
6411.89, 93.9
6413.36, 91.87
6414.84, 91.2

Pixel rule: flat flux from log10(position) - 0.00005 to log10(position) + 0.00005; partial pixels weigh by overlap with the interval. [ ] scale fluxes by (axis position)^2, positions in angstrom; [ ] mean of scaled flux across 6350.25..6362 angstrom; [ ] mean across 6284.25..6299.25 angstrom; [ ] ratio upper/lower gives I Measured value 1.0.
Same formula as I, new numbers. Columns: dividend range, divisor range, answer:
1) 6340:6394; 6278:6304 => 1.05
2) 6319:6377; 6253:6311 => 1.04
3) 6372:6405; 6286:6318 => 1.06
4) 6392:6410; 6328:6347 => 1.05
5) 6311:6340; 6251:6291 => 1.04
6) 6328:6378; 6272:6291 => 1.05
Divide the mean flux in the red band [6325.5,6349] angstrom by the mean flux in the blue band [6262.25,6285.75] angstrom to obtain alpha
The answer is 1.02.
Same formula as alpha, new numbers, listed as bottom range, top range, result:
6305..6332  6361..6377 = 1.04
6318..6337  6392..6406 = 1.00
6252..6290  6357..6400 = 1.06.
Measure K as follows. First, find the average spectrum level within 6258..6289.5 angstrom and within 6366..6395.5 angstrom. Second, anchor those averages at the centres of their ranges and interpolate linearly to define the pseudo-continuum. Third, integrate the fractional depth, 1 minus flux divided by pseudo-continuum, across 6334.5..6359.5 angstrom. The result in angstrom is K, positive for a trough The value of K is 1.0 angstrom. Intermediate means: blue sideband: 85.7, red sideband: 91.5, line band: 86.1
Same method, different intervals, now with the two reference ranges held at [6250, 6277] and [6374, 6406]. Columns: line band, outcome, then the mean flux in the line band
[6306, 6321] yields 0.23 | 85.8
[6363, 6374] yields -0.15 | 90.8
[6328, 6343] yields 0.22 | 86.8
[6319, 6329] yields -0.15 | 88.9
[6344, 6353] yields 0.11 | 87.6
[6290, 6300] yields -0.42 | 89.9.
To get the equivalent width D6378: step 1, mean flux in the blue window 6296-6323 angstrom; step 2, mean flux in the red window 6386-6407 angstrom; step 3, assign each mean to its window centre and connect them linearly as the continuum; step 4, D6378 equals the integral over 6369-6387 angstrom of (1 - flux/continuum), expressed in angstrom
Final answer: -0.7 angstrom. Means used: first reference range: 87.5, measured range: 92.2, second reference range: 89.1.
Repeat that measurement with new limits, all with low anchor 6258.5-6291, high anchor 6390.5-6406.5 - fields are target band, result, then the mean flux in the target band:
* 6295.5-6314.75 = -0.4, 88.2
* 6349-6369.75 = 0.0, 87.4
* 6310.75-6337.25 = -0.1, 87.3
